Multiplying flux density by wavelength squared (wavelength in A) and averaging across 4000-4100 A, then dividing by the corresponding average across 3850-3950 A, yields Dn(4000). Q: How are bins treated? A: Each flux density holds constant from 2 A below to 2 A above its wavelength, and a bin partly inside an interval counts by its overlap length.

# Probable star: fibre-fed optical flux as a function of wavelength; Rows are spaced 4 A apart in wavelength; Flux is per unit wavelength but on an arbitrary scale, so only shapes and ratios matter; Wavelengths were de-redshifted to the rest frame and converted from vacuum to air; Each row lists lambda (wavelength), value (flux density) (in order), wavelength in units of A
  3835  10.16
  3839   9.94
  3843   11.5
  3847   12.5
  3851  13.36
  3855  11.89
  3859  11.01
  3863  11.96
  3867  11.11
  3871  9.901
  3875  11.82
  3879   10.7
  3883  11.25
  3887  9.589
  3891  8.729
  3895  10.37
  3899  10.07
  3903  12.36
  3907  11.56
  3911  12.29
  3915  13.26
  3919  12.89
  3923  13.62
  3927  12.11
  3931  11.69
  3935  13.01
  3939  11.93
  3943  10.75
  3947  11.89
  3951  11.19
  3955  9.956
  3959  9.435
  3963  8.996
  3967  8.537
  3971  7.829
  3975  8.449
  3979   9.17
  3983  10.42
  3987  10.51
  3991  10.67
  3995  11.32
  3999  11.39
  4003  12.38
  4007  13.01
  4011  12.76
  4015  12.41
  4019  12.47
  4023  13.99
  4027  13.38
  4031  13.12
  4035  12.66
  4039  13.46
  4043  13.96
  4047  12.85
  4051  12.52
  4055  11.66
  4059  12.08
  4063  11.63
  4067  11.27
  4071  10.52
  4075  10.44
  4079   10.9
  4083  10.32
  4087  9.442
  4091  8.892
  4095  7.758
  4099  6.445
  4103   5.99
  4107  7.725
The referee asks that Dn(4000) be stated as 1.09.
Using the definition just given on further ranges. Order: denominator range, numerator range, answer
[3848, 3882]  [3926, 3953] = 1.07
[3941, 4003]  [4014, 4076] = 1.27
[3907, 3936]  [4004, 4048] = 1.09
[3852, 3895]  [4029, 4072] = 1.25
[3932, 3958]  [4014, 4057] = 1.19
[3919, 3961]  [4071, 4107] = 0.82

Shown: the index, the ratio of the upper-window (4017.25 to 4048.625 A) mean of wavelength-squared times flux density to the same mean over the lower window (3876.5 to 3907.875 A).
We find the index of 1.35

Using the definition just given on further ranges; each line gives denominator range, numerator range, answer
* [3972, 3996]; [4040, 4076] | 1.25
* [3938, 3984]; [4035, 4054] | 1.39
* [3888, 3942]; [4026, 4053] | 1.19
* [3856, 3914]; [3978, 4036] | 1.17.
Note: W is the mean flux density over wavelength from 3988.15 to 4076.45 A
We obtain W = 12.3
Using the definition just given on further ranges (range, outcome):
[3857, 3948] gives 11.5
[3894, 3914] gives 11.5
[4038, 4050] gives 13.3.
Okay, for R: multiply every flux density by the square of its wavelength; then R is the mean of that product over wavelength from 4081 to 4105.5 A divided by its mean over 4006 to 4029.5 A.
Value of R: 0.6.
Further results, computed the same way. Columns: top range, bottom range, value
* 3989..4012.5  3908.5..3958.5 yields 1.03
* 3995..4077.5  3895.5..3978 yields 1.18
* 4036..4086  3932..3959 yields 1.10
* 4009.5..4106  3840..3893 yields 1.11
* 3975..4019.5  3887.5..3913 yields 1.10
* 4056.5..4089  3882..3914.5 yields 1.09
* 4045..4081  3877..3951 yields 1.08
